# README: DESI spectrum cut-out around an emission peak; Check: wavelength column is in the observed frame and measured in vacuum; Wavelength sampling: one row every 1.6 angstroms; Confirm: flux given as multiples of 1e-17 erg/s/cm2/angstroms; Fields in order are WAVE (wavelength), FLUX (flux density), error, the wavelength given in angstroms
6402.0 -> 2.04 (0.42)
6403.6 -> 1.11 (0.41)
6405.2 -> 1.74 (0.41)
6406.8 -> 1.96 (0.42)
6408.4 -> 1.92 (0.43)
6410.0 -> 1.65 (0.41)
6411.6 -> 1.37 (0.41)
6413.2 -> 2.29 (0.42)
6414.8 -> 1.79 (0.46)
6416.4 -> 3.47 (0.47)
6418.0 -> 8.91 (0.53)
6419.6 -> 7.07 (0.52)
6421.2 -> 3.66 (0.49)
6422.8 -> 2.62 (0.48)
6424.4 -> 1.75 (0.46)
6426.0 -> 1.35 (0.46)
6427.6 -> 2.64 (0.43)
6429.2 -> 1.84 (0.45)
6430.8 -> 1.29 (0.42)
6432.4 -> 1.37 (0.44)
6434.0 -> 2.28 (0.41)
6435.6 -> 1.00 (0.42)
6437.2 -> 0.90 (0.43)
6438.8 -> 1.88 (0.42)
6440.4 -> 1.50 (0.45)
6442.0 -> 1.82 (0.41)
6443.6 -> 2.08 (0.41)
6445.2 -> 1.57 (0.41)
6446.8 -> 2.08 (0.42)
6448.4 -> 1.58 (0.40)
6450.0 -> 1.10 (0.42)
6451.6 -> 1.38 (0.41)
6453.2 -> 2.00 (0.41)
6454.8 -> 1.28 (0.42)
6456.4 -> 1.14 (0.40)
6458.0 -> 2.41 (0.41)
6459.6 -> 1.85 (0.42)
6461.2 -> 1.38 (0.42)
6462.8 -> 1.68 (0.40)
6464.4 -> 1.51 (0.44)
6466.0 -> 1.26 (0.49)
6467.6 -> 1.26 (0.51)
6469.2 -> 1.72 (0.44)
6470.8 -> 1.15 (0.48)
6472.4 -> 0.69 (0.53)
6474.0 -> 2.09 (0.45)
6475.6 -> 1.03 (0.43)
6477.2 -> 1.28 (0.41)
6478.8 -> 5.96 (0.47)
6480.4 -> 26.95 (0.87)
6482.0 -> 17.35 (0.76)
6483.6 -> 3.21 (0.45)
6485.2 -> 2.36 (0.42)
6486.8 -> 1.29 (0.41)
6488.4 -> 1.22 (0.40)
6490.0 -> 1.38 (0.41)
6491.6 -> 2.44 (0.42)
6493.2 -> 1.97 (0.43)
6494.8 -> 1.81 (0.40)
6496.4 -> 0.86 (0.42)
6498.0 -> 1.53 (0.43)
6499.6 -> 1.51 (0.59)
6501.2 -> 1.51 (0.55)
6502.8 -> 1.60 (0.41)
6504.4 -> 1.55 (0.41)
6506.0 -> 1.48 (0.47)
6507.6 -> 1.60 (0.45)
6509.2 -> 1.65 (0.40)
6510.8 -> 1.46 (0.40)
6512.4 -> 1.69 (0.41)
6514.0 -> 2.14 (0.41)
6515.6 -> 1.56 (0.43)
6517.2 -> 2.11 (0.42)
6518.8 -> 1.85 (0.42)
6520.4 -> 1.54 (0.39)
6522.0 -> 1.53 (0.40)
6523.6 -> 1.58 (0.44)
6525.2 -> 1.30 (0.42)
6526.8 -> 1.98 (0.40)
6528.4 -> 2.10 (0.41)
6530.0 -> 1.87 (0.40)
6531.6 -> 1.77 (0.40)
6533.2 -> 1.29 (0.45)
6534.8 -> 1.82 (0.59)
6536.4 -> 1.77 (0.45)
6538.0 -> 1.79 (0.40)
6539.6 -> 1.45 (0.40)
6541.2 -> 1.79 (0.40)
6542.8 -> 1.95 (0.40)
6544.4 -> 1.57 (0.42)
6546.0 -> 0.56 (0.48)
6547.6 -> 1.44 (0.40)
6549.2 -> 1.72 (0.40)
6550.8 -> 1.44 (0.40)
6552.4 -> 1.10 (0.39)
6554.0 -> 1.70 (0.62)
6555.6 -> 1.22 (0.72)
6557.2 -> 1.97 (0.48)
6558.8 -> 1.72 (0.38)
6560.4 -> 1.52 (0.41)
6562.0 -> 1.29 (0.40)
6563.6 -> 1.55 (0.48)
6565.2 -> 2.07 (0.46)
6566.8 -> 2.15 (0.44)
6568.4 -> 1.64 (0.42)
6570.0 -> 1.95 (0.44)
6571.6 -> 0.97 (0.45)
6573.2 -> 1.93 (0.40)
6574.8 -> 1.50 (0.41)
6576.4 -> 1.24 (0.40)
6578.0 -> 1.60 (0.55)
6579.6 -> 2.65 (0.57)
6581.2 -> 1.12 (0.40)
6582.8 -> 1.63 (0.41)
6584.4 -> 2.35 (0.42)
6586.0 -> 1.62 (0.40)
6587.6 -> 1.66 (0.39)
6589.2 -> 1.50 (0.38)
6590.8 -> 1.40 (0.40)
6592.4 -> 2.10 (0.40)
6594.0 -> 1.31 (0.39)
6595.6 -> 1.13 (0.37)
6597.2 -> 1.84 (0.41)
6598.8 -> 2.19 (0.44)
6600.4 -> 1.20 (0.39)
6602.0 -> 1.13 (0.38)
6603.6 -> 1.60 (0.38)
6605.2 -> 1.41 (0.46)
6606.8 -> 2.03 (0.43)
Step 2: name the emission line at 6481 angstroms [O III]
